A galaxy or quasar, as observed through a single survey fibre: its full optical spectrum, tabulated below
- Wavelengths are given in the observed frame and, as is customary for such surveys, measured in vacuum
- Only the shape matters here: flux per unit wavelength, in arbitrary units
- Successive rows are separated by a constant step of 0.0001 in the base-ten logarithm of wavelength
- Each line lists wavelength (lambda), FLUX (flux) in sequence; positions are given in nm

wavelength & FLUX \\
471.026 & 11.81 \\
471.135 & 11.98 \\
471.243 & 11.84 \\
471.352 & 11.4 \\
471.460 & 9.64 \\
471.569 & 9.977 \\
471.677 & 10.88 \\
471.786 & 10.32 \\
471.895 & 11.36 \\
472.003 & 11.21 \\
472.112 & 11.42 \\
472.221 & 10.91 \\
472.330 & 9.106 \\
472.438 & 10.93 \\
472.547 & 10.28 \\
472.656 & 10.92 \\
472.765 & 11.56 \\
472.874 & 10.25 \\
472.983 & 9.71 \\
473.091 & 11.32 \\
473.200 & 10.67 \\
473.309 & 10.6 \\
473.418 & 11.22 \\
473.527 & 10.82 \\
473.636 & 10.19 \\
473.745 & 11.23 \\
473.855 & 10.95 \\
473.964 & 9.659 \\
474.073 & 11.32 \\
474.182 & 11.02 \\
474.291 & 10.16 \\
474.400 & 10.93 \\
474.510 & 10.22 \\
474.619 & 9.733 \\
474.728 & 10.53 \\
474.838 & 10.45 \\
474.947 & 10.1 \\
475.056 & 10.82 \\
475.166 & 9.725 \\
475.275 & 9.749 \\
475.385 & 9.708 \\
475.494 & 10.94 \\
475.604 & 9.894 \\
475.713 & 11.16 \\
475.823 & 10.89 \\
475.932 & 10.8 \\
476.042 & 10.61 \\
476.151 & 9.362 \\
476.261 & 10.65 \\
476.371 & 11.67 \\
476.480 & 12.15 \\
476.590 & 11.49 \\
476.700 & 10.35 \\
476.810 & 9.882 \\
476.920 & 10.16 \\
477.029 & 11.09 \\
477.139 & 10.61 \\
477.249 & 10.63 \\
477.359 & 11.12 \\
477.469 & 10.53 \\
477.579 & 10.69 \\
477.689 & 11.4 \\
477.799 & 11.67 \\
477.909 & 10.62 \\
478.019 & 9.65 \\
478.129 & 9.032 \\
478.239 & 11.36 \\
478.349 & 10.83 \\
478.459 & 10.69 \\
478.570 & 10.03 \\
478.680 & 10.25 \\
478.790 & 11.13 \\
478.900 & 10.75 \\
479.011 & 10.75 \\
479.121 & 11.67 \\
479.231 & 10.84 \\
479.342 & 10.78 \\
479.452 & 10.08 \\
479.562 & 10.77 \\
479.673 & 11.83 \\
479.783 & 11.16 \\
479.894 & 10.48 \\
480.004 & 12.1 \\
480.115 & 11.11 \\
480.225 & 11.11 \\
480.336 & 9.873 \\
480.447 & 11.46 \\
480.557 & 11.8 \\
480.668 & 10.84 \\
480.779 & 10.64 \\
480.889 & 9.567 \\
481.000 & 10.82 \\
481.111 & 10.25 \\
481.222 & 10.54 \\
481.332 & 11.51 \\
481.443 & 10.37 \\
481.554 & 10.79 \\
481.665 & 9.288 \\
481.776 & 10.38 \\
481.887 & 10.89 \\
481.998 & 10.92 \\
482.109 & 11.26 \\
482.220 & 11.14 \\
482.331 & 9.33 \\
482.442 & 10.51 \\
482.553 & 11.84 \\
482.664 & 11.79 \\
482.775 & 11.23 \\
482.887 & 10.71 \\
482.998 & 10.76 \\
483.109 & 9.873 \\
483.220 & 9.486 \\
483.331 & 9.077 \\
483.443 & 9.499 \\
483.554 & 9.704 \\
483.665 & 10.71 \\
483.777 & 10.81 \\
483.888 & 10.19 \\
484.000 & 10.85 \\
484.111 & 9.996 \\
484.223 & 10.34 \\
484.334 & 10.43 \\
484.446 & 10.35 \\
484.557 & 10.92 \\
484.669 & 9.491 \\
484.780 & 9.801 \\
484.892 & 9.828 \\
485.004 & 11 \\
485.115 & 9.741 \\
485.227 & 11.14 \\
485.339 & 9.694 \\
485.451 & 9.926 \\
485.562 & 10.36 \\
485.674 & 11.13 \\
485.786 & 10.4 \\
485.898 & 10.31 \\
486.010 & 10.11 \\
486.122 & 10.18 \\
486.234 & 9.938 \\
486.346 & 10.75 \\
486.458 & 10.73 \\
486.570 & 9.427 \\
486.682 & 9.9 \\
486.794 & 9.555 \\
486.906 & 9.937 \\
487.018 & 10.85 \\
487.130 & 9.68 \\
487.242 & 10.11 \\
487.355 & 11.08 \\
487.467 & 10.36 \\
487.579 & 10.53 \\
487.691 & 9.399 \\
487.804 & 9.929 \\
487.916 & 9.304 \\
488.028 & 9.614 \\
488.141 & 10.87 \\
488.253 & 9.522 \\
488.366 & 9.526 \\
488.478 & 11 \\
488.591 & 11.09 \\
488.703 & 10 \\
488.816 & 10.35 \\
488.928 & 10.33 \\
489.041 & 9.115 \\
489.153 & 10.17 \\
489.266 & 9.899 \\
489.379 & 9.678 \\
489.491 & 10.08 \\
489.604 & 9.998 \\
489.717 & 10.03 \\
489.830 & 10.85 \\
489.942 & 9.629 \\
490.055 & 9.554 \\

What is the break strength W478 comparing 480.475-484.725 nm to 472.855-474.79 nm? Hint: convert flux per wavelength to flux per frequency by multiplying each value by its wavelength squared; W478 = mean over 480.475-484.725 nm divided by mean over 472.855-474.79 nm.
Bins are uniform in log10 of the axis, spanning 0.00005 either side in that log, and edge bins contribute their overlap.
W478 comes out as 1.03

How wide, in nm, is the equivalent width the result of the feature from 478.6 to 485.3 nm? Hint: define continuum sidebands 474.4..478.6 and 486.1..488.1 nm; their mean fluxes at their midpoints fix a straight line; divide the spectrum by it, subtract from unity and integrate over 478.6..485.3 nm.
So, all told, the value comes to -0.19 nm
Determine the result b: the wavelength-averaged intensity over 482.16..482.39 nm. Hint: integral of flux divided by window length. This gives 10.3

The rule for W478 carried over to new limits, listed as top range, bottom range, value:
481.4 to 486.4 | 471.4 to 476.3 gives 1.03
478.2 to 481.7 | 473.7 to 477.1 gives 1.04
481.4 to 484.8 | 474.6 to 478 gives 1.01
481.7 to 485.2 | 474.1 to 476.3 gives 1.04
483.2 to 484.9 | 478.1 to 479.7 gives 0.96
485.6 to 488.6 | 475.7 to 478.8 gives 0.99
